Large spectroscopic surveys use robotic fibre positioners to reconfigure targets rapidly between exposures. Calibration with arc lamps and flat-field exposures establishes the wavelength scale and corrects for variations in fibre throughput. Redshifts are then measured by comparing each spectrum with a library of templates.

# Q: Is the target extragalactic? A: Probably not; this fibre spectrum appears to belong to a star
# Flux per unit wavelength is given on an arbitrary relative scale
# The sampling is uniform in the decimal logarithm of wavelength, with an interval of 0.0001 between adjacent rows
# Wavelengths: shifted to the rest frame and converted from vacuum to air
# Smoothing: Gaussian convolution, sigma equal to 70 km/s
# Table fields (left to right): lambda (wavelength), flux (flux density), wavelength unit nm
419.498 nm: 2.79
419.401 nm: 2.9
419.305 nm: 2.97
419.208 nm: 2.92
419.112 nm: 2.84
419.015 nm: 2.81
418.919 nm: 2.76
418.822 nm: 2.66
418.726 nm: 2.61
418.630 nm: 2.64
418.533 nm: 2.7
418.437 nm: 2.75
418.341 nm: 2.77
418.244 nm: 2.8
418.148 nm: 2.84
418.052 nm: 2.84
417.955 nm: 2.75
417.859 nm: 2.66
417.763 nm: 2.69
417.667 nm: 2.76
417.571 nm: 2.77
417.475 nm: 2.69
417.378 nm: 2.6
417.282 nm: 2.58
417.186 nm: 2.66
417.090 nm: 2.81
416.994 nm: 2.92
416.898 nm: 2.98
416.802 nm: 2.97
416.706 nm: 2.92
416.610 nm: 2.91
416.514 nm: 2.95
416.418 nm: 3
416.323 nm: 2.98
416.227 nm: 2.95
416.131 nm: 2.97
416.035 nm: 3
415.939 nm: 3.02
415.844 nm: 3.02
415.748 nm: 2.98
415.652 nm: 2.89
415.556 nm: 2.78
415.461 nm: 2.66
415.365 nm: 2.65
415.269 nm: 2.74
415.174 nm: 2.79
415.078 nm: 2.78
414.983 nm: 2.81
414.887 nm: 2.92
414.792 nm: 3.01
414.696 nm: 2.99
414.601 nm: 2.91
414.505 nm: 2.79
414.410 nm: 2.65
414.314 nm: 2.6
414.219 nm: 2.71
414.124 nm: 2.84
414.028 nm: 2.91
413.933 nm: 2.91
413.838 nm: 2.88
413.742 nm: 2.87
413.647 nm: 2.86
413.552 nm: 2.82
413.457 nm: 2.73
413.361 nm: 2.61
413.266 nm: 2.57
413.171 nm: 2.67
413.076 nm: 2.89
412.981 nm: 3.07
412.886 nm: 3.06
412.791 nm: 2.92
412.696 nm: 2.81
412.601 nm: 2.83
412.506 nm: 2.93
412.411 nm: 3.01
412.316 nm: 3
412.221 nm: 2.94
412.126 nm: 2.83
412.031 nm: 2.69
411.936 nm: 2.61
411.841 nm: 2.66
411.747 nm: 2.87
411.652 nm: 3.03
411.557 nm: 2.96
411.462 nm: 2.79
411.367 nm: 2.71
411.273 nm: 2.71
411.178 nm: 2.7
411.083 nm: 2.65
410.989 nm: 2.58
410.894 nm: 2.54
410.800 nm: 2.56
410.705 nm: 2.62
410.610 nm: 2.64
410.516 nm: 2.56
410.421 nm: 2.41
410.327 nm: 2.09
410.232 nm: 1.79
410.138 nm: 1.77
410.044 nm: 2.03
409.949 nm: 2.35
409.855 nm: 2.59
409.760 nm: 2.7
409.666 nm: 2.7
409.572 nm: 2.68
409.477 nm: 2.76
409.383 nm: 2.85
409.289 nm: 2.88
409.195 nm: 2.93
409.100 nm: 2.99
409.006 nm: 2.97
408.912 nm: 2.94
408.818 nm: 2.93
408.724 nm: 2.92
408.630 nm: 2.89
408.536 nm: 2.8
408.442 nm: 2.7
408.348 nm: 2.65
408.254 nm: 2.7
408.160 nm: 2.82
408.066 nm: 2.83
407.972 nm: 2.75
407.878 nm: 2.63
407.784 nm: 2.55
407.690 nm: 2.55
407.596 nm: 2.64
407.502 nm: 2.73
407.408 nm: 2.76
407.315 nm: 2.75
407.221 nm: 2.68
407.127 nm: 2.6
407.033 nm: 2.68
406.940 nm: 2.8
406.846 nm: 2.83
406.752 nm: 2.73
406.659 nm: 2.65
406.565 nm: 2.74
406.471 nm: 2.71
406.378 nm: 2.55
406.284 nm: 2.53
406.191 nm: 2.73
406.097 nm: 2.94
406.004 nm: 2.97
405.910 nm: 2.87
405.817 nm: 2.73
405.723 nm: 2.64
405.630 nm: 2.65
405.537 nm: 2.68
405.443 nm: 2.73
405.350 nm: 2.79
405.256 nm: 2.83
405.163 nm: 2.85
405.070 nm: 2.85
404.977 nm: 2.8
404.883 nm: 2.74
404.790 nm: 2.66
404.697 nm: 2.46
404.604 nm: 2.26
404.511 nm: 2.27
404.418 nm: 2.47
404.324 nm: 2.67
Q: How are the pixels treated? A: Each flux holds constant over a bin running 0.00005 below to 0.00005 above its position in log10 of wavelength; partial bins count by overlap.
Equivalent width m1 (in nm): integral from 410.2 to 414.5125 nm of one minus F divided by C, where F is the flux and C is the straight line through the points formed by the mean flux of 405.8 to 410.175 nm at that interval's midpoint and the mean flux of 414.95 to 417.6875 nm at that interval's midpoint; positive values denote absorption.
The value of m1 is 0.070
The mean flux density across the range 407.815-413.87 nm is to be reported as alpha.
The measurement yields 2.72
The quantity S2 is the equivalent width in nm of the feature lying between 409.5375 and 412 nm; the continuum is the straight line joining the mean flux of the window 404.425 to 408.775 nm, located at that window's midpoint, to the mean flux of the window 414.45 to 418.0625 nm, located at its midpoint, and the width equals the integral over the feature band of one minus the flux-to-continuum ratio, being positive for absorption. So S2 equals 0.193 nm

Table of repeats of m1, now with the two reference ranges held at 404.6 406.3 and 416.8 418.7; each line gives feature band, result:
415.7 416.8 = -0.09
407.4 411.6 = 0.14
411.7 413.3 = -0.06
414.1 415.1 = -0.03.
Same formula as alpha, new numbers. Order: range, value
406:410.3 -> 2.68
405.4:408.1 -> 2.71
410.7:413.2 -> 2.81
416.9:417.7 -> 2.74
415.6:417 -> 2.96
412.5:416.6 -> 2.85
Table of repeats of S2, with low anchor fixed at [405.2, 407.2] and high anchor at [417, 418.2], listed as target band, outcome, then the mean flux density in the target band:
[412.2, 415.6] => -0.13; 2.83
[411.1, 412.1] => -0.01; 2.77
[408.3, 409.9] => -0.05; 2.82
